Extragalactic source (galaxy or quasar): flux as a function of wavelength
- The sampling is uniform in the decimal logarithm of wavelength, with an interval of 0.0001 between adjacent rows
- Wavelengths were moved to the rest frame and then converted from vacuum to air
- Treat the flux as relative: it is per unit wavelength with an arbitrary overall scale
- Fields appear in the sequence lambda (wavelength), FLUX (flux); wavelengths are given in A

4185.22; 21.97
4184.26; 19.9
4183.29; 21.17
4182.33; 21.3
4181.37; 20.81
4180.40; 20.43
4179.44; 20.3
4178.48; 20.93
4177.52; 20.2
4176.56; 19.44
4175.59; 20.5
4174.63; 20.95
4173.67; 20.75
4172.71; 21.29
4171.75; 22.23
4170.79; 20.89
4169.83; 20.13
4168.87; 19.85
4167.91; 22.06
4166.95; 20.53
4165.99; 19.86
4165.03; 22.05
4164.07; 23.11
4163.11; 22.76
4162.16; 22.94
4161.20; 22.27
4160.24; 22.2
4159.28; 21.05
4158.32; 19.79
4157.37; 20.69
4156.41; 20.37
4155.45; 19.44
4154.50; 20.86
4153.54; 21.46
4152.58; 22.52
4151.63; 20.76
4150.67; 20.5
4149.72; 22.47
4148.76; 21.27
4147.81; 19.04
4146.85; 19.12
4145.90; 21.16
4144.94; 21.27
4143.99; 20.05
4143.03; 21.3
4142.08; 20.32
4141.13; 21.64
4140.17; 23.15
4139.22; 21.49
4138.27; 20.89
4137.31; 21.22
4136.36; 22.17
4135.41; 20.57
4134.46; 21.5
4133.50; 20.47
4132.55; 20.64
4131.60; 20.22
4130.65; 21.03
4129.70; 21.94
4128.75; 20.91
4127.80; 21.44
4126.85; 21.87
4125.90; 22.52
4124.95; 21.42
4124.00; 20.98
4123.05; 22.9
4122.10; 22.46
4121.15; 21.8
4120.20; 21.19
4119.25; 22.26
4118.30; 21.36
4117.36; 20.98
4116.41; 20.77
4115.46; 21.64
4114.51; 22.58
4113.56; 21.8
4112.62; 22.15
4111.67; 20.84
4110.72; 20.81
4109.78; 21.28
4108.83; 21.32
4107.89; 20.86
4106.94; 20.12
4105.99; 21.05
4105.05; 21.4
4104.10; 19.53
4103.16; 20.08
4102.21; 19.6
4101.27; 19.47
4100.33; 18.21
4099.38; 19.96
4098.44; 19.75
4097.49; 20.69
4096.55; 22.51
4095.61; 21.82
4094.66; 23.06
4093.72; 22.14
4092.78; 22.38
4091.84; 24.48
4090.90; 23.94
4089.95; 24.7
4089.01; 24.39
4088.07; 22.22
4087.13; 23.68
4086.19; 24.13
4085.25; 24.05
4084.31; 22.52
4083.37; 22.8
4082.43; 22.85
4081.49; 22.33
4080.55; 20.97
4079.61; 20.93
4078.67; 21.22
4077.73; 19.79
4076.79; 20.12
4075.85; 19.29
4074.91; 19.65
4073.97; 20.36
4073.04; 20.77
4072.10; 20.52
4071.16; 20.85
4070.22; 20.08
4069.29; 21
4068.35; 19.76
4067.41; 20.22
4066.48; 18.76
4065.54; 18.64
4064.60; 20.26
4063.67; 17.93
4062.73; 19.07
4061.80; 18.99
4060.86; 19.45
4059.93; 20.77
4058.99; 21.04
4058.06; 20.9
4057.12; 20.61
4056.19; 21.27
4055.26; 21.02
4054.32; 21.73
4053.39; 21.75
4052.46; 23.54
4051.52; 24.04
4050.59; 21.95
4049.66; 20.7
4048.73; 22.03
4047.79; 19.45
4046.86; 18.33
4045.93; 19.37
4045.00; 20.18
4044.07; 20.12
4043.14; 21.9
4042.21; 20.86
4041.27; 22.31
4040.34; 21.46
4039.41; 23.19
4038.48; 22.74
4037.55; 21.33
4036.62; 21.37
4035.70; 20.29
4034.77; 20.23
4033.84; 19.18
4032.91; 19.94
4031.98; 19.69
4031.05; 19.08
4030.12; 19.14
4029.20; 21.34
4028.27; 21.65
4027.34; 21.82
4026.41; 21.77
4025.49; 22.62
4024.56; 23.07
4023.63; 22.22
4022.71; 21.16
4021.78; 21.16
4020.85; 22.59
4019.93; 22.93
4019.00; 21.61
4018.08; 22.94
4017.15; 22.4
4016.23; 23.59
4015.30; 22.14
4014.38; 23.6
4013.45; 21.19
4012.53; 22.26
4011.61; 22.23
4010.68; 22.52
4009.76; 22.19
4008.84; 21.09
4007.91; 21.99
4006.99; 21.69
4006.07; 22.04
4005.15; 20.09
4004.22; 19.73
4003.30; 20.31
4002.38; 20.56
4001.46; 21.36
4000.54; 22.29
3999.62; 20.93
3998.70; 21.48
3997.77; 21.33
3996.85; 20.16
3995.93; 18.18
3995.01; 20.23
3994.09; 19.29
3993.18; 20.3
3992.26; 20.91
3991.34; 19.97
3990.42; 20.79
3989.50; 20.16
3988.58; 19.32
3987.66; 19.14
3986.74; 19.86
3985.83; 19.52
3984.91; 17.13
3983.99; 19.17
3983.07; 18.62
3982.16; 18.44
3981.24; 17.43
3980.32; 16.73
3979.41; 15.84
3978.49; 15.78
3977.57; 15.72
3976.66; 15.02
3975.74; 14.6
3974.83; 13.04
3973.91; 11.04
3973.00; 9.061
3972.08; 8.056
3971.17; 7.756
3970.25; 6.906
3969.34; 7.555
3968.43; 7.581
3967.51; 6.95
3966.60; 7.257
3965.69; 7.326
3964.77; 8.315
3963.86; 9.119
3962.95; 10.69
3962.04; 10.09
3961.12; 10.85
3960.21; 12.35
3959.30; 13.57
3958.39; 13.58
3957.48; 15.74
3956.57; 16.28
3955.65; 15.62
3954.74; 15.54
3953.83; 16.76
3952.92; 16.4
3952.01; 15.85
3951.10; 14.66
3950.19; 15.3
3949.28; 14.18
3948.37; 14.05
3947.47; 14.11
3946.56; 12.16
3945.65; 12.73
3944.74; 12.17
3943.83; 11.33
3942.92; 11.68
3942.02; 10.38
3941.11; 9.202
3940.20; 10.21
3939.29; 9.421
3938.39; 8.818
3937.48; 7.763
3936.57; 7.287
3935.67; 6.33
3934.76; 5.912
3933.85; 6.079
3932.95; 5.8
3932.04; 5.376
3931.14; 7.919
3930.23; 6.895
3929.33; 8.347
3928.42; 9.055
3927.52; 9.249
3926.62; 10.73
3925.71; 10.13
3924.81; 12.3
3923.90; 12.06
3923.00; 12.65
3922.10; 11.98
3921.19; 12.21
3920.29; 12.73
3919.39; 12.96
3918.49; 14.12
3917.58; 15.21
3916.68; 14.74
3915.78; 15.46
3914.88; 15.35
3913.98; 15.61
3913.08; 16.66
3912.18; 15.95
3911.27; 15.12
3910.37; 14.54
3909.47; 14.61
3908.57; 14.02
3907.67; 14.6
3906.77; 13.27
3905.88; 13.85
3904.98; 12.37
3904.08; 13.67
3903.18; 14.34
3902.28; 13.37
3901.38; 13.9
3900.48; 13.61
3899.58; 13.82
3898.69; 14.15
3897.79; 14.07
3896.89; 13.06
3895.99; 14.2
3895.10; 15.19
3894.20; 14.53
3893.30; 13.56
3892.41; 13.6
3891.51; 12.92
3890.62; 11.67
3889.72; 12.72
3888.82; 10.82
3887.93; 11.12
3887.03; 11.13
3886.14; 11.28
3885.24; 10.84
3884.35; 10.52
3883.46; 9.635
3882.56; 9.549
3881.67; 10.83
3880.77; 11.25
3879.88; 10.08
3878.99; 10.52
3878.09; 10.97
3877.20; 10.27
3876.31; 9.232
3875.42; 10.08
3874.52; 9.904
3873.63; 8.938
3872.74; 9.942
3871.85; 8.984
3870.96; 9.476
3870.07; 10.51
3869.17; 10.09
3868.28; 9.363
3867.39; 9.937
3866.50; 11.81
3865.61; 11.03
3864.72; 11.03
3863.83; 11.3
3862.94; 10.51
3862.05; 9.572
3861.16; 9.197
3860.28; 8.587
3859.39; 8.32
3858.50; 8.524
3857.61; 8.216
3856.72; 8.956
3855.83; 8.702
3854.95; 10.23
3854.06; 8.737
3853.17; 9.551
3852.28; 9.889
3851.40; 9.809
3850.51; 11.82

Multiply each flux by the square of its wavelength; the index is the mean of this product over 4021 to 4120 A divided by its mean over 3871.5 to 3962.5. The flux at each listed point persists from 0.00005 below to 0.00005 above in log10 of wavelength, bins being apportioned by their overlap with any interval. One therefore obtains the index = 1.9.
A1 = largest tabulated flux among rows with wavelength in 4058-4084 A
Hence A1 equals 22.85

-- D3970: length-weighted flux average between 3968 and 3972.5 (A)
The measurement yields 7.58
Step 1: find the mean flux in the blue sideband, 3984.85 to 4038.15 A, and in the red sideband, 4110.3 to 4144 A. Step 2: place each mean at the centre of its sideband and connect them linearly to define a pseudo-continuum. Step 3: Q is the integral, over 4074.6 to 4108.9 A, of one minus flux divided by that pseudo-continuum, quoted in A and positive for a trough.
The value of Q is -0.4 A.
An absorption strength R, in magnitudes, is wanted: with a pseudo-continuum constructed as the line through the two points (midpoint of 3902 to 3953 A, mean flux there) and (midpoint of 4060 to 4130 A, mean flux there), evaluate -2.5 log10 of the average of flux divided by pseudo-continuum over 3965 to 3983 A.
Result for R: 0.23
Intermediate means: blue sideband 11.9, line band 11.8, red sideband 21.2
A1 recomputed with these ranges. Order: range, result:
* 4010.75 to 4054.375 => 24.04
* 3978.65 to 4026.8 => 23.6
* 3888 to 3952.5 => 16.66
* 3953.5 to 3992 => 20.79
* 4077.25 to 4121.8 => 24.7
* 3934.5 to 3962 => 16.76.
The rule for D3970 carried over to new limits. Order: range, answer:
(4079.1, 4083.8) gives 22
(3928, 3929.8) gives 8.67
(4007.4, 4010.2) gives 21.7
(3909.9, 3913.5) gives 15.5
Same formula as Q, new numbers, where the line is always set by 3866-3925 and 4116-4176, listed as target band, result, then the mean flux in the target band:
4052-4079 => -2.8 A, 20.3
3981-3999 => -4.3 A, 19.6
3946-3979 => 5.7 A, 12.2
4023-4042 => -4.4 A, 21.2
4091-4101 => -1.1 A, 21.6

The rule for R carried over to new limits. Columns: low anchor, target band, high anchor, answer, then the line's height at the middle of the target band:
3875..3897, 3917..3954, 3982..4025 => 0.375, 15.5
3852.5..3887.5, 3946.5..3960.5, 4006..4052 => 0.080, 16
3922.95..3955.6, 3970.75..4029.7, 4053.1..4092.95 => -0.246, 15.6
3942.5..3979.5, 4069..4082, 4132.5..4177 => -0.178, 17.5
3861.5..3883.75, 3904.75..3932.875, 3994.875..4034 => 0.100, 13.8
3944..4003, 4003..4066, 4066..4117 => -0.160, 18.4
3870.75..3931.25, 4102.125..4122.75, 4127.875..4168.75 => -0.071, 19.9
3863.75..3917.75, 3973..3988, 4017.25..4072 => 0.061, 17.4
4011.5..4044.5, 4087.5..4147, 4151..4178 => -0.007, 21.3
